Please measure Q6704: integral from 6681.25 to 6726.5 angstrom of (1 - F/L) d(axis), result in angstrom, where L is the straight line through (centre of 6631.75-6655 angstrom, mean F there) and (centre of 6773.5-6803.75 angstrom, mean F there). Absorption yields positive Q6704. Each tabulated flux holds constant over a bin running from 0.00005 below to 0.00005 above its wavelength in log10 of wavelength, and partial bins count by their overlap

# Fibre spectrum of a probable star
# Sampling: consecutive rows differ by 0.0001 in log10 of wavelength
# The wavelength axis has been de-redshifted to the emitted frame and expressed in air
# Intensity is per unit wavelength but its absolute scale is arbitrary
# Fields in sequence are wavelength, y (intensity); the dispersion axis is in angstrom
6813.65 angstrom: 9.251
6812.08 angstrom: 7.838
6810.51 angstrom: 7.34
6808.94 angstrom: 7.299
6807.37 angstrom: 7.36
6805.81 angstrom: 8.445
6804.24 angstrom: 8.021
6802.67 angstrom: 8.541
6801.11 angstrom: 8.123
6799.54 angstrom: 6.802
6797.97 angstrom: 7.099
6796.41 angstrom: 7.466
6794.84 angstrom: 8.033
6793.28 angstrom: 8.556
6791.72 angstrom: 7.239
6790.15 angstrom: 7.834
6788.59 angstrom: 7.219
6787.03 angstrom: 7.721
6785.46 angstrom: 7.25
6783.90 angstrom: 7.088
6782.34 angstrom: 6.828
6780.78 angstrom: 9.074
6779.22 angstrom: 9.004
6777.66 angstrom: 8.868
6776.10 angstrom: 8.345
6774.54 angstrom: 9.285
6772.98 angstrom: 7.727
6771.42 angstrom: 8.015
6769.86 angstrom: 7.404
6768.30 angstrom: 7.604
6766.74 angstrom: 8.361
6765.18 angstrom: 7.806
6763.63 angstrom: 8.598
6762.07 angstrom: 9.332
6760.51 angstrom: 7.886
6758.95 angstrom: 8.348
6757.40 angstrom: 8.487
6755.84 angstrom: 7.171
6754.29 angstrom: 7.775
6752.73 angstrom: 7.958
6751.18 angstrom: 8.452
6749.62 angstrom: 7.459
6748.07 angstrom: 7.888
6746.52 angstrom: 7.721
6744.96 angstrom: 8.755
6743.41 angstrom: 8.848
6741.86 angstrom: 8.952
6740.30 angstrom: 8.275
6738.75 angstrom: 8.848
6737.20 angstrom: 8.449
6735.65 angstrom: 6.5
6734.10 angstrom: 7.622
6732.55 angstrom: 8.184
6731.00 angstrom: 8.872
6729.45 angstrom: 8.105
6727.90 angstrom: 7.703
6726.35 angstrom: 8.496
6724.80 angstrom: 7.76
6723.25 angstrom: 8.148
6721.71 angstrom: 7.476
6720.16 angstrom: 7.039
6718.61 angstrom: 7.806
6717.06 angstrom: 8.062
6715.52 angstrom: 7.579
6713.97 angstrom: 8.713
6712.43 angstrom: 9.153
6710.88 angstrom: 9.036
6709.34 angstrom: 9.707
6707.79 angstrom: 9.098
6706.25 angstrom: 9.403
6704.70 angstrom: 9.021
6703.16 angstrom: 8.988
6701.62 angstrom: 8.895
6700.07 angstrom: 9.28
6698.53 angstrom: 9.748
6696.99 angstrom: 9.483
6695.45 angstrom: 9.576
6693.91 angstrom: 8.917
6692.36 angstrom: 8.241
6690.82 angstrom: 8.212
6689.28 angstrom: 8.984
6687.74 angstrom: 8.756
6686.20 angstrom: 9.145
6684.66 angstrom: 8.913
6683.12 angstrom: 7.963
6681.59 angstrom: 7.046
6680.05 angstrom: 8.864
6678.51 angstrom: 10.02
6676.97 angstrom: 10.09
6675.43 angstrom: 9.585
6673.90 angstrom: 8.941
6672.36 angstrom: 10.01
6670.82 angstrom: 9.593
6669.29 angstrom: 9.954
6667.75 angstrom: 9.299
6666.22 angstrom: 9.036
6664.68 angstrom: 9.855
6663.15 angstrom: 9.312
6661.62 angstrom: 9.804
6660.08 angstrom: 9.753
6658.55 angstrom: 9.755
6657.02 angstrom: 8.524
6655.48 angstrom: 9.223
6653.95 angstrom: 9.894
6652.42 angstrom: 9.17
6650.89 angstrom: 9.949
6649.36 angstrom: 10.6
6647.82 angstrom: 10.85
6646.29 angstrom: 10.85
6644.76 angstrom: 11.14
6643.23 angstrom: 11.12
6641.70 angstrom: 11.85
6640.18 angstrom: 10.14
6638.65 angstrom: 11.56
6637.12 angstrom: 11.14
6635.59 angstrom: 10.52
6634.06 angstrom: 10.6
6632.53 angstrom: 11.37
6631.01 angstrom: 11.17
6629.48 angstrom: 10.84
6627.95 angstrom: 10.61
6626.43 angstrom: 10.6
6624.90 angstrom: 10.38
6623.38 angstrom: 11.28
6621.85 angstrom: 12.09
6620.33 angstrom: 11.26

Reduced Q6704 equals 4.3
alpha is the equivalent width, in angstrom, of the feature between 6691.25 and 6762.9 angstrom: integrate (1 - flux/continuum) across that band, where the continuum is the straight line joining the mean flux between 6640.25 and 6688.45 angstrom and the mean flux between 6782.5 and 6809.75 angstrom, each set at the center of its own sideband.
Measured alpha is 2.3 angstrom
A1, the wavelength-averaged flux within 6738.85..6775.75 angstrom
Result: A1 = 8.19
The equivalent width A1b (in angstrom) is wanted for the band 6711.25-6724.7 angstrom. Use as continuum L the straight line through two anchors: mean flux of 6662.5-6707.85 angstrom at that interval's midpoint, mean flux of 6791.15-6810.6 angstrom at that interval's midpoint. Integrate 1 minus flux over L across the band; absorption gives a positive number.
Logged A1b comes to 1.1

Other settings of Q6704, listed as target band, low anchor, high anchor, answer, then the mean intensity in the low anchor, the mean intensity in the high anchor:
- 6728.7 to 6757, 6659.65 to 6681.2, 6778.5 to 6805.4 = 1.2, 9.53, 7.76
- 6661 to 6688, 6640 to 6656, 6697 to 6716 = 1.7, 10.5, 9.09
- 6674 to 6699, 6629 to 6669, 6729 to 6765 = 1.4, 10.3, 8.19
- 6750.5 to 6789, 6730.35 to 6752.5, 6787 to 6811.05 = -0.6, 8.19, 7.7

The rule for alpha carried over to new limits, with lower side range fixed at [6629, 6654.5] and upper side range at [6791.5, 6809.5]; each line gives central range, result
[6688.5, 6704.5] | 1.14 angstrom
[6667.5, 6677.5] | 0.52 angstrom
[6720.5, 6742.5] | 2.41 angstrom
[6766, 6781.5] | -0.18 angstrom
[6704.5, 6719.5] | 1.12 angstrom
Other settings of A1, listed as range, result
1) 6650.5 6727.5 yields 8.97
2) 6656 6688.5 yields 9.25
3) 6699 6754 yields 8.35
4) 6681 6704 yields 8.83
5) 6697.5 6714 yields 9.21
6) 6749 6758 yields 7.88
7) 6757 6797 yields 8.05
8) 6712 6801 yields 8.01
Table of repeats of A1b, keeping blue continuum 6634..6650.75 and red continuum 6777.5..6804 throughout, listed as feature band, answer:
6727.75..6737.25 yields 1.19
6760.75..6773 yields 0.26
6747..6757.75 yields 0.93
